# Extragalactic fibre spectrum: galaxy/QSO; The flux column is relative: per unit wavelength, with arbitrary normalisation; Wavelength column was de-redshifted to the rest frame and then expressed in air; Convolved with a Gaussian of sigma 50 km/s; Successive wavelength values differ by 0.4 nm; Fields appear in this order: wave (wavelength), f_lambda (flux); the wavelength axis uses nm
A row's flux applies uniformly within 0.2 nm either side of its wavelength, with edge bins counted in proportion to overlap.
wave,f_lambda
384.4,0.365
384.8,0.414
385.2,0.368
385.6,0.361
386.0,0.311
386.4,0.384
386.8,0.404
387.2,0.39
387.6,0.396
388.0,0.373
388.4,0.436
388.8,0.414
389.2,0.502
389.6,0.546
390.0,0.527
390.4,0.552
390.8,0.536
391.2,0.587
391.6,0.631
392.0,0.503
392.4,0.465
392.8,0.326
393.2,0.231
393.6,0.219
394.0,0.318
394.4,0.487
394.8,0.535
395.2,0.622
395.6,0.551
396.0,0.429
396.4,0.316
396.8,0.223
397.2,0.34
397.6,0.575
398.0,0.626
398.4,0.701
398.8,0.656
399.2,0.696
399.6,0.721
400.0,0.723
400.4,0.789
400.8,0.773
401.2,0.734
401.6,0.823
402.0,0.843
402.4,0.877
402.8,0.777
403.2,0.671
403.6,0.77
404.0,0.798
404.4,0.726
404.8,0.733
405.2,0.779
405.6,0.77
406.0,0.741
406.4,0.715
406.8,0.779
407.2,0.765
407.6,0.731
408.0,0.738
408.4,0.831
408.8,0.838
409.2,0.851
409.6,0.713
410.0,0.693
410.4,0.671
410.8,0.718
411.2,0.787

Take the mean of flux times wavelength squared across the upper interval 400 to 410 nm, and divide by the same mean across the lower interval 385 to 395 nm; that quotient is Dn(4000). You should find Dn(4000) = 1.92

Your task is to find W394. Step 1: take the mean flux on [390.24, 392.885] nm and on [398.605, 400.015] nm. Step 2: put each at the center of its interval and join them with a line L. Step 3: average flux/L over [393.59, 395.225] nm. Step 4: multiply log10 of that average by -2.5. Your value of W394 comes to 0.31 mag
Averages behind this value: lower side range 0.522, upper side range 0.696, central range 0.442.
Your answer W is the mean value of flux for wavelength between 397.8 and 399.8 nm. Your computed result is 0.68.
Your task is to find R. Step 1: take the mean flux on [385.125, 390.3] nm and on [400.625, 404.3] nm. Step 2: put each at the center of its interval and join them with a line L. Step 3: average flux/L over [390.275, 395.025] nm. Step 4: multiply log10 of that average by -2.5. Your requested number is 0.19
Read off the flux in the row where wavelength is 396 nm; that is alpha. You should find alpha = 0.429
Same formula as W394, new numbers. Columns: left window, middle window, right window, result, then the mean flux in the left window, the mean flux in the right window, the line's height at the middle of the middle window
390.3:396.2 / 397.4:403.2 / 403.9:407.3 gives -0.16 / 0.465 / 0.755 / 0.63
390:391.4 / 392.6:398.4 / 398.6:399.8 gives 0.44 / 0.554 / 0.691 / 0.631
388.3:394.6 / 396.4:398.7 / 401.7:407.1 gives 0.25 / 0.455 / 0.769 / 0.603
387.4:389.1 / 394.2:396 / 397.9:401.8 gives 0.12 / 0.41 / 0.727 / 0.597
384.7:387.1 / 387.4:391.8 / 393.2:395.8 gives -0.24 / 0.373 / 0.438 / 0.401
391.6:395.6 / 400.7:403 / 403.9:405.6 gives -0.20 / 0.43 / 0.758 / 0.673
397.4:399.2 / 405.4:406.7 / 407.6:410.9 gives -0.03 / 0.646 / 0.756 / 0.724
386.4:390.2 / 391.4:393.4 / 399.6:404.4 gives 0.24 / 0.44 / 0.775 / 0.54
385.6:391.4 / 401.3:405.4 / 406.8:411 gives -0.16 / 0.451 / 0.756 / 0.673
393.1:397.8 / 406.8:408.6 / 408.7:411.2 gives -0.11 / 0.408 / 0.747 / 0.694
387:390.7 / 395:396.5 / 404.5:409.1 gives 0.18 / 0.462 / 0.766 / 0.579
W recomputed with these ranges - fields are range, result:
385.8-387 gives 0.366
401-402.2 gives 0.8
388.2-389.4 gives 0.451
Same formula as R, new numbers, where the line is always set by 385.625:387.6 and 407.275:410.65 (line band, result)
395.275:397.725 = 0.30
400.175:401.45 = -0.23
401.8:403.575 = -0.21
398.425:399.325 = -0.16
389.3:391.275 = -0.24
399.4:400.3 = -0.21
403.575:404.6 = -0.14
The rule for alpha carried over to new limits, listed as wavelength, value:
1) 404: 0.798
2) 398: 0.626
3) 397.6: 0.575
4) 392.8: 0.326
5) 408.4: 0.831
